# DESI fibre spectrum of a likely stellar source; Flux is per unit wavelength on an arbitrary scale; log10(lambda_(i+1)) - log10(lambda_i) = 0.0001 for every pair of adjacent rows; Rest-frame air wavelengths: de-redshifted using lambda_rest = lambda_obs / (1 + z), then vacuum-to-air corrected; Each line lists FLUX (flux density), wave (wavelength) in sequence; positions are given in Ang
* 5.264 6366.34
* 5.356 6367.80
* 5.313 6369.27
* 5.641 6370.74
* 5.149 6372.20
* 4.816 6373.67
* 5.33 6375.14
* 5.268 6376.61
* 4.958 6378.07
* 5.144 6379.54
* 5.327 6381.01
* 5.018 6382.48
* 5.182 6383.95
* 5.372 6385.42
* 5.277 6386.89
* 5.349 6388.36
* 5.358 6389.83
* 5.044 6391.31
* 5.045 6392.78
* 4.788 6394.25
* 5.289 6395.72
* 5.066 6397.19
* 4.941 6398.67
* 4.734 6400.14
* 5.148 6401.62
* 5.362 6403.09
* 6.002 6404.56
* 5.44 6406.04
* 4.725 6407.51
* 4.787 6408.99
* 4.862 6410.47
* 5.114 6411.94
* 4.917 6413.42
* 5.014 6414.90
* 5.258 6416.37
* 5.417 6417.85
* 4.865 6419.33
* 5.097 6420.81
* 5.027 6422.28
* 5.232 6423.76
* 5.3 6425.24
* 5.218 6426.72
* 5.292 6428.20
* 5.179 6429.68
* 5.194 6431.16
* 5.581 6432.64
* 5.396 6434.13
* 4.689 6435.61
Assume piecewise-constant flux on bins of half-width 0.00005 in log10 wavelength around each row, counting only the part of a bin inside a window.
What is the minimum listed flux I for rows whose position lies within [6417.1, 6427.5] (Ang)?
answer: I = 4.865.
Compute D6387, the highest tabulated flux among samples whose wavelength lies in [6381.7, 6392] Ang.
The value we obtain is 5.372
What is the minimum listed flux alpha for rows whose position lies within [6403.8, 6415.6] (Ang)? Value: 4.725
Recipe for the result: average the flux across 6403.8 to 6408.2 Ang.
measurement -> 5.4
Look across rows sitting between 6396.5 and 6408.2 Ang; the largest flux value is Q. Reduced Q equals 6.002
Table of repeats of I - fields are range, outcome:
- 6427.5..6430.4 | 5.179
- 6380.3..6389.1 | 5.018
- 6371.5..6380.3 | 4.816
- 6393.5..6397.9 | 4.788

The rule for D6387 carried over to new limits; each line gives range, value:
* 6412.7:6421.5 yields 5.417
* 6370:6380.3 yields 5.641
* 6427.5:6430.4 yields 5.292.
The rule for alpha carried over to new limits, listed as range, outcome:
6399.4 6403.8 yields 4.734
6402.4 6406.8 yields 5.362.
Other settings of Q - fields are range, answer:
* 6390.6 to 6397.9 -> 5.289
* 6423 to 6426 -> 5.3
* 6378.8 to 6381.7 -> 5.327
